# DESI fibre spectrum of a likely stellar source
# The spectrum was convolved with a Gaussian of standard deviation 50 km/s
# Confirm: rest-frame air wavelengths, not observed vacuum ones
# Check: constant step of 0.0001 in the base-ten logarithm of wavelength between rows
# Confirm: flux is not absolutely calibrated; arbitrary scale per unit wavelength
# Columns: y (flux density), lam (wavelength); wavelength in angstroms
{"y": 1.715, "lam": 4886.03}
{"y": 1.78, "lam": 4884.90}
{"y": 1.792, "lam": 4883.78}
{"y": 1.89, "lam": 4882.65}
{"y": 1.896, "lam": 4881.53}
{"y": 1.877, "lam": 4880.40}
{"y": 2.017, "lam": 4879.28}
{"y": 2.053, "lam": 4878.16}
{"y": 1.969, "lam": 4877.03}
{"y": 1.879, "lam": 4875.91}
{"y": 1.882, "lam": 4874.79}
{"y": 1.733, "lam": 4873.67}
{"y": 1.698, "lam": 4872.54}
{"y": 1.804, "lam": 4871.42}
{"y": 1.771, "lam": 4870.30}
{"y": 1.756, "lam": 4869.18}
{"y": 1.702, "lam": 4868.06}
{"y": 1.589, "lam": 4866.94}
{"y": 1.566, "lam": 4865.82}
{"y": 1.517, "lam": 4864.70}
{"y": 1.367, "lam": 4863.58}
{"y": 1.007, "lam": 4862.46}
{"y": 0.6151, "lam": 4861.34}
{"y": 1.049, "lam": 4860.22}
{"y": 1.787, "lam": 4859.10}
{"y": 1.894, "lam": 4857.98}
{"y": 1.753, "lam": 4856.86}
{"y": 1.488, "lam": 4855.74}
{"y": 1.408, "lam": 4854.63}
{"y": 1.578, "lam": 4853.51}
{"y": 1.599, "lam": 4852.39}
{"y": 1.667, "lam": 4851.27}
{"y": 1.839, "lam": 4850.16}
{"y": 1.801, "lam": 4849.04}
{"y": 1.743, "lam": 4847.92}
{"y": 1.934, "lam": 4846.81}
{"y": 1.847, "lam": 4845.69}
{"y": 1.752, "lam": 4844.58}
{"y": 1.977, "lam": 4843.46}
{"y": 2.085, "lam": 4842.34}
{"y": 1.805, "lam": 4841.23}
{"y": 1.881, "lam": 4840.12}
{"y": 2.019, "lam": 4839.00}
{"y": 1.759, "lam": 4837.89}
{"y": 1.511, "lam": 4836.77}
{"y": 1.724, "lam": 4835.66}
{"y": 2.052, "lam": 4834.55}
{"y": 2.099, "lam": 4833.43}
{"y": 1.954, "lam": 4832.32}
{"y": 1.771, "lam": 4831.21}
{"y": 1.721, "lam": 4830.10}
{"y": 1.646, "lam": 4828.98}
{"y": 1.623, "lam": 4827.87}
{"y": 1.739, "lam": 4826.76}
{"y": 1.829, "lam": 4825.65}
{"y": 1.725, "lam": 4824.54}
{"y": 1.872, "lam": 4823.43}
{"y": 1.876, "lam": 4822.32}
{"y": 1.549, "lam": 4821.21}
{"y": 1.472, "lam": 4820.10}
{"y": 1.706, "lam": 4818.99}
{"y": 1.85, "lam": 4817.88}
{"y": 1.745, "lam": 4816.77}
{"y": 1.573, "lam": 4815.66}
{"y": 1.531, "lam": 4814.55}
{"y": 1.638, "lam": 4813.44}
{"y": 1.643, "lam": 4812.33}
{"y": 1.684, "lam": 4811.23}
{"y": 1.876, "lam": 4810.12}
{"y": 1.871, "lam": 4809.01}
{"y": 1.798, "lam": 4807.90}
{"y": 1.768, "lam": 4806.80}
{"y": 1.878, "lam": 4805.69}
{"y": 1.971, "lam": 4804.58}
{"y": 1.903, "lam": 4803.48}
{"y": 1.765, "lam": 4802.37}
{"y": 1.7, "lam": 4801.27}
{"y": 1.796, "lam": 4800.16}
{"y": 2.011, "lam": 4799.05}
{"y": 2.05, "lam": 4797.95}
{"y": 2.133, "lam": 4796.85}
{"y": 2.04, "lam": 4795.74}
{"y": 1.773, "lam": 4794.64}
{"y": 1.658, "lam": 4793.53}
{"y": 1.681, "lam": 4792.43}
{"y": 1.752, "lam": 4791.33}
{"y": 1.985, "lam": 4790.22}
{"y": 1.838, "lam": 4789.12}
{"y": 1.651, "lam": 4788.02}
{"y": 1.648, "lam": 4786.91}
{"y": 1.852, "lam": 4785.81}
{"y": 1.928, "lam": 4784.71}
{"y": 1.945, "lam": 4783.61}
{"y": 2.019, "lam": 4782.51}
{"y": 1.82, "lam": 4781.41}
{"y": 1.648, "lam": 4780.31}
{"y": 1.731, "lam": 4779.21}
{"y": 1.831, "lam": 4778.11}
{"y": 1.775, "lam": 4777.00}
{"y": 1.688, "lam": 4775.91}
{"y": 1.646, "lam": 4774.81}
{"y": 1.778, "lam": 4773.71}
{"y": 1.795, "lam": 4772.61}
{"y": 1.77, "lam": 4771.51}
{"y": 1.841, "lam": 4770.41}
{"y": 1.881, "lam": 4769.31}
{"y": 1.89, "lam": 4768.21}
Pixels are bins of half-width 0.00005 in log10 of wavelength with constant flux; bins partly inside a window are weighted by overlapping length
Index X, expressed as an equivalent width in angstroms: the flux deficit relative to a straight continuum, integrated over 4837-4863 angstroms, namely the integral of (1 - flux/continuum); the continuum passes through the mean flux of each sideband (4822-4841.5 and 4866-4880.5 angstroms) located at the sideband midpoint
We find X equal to 2.2 angstroms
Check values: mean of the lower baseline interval 1.81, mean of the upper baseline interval 1.82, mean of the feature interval 1.66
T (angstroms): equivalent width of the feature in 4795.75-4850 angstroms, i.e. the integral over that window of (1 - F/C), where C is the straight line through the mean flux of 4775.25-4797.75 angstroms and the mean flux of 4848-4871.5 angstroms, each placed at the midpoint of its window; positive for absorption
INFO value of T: -4.0 angstroms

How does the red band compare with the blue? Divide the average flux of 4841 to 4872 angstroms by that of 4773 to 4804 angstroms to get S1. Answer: 0.9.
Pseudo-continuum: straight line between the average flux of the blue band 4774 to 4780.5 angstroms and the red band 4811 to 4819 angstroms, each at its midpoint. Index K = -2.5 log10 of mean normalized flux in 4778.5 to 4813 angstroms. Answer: -0.083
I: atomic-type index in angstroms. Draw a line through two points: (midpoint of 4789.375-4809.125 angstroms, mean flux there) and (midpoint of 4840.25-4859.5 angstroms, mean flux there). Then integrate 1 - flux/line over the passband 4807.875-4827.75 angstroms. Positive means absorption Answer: 1.2 angstroms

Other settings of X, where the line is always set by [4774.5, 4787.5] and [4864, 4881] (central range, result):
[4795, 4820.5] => -0.12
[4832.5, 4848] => -0.76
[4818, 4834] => 0.29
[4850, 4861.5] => 1.61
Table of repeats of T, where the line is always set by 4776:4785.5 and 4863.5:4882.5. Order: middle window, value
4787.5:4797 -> 0.02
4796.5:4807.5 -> -0.43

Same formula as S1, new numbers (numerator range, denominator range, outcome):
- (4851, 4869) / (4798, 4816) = 0.83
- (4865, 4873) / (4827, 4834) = 0.94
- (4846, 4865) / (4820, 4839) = 0.87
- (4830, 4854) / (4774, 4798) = 1.00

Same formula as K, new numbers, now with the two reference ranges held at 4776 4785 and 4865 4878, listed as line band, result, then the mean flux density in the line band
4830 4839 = -0.03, 1.84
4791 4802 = -0.03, 1.86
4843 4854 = 0.00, 1.77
